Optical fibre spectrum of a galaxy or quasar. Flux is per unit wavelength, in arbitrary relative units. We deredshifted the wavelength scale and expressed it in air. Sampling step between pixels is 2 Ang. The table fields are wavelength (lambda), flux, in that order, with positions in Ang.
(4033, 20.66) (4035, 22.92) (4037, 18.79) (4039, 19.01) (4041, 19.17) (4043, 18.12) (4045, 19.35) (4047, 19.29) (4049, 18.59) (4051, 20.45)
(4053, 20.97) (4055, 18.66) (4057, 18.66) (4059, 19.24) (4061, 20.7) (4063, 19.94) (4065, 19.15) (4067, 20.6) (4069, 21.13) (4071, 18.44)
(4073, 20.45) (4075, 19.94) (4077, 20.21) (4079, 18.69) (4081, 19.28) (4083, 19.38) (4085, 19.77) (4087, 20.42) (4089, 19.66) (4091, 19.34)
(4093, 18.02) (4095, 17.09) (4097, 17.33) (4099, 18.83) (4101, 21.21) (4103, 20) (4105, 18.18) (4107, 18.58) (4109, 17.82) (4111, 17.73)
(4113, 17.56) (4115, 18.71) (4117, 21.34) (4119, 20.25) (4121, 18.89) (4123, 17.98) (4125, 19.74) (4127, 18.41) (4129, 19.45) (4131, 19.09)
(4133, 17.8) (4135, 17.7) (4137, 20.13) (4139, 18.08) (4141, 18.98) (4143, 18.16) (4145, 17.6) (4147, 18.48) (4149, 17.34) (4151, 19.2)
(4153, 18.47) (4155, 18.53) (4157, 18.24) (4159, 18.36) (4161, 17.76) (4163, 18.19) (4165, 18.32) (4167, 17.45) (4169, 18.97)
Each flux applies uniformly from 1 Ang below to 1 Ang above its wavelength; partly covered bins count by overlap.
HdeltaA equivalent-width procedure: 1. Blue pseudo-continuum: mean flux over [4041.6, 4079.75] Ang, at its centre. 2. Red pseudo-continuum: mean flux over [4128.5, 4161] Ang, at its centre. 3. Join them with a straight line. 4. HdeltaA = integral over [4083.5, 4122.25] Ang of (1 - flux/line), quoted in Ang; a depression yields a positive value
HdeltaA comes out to 0.1 Ang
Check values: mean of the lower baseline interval 19.6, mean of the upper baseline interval 18.4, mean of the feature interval 19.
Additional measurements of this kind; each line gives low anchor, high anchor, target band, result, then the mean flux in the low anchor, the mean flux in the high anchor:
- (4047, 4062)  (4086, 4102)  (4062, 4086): -0.57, 19.6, 19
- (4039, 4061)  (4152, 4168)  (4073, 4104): -0.67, 19.3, 18.2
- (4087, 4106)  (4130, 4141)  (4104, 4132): -0.14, 18.9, 18.6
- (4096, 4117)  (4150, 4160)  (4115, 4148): -0.41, 18.7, 18.6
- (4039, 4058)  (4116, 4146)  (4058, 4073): -0.59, 19.2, 18.9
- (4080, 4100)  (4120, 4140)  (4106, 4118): 0.12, 18.9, 18.7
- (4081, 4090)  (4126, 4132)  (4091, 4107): 0.66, 19.7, 19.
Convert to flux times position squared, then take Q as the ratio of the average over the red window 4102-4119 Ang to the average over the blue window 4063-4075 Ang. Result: 0.96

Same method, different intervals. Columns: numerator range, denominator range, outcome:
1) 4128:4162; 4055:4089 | 0.97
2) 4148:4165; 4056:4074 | 0.96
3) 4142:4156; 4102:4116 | 1.01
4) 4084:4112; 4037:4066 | 1.00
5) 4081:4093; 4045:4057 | 1.02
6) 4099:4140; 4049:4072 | 0.99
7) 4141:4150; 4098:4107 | 0.95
